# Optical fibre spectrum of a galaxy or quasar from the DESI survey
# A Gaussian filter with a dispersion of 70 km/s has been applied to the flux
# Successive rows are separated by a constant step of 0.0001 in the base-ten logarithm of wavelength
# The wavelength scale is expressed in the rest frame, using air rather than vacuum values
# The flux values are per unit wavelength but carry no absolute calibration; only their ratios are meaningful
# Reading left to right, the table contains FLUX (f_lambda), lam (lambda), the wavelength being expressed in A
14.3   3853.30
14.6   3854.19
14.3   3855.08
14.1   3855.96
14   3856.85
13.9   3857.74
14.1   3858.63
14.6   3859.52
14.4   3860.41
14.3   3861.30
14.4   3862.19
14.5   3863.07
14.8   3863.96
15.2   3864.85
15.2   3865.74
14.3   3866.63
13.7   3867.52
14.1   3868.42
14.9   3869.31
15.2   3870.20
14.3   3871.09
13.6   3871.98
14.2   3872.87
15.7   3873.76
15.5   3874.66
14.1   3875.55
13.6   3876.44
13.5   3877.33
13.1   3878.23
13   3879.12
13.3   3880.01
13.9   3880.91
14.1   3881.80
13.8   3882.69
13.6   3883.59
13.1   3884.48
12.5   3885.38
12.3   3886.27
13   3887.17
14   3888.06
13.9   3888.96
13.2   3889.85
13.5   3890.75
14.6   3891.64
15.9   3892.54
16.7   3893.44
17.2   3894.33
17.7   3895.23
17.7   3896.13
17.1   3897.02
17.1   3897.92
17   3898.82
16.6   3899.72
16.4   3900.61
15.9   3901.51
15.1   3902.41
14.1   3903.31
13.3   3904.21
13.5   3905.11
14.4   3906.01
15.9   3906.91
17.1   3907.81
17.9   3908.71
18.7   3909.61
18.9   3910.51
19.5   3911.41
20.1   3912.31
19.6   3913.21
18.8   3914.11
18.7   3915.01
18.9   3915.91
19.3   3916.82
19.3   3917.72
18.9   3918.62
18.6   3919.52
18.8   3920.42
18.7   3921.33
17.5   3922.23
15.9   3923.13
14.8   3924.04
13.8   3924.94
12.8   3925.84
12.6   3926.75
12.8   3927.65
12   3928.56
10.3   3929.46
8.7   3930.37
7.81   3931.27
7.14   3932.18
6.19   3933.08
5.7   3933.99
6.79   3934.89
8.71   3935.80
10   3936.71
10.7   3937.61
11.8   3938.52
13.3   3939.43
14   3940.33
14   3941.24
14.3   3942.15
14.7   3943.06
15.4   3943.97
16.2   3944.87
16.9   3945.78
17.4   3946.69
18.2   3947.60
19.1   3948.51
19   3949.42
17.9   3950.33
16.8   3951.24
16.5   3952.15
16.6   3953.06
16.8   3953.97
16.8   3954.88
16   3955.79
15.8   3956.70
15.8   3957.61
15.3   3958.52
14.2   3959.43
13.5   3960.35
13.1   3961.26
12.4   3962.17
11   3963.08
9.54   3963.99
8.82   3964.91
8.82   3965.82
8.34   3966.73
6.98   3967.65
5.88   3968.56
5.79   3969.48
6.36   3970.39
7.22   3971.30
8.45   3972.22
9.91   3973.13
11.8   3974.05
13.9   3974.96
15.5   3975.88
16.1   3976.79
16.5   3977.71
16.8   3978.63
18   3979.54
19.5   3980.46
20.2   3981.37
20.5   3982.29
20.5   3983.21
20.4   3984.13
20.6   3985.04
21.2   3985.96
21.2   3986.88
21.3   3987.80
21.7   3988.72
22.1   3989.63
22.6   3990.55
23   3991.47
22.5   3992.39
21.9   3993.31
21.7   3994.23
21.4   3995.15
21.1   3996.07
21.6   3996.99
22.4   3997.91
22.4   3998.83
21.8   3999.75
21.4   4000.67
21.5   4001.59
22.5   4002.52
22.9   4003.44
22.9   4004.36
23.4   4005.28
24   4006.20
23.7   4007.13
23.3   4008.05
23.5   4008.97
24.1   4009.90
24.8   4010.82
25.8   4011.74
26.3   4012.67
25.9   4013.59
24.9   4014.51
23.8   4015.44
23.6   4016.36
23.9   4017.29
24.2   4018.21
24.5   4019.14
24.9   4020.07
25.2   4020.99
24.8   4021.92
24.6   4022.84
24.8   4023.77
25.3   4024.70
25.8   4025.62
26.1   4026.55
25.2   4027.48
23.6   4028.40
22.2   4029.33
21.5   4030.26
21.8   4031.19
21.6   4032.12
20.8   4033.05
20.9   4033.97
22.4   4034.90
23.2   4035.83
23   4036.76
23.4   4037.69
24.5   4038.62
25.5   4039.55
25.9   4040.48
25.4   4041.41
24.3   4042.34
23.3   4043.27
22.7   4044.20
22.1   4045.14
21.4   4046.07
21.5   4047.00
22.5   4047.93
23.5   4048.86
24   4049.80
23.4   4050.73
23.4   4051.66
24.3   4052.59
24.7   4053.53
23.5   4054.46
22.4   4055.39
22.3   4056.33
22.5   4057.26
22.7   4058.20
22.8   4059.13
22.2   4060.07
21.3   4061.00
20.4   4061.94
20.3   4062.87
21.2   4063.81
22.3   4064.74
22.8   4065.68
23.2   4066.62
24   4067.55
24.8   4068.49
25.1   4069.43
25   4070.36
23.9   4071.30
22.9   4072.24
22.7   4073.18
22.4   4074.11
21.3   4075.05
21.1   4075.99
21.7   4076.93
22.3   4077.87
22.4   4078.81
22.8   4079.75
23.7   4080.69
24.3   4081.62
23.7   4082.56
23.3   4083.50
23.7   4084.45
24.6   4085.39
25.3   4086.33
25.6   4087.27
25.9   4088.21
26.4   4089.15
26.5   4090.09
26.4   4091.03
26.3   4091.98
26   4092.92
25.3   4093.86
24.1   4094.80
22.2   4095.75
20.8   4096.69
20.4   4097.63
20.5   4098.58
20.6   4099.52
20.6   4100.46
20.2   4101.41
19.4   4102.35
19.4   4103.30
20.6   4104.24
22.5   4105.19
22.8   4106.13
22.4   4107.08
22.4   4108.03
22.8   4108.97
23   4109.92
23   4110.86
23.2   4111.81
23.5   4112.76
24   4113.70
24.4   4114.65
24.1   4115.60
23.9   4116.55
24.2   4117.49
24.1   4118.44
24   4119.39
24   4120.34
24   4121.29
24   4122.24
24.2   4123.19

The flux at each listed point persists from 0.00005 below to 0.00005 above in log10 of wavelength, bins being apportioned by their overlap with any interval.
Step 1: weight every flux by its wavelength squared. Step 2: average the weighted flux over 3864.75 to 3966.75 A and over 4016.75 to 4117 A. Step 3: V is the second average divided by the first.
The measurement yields 1.71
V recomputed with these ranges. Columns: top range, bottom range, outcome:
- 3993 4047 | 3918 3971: 1.85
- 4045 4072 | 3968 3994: 1.41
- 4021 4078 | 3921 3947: 1.98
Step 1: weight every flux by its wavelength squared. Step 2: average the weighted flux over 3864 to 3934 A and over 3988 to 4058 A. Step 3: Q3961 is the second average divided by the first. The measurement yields 1.66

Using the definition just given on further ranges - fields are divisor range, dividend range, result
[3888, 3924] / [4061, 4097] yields 1.52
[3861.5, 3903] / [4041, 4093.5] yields 1.75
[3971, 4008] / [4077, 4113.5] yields 1.23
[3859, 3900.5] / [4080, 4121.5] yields 1.78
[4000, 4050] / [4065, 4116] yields 1.01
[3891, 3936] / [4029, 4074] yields 1.61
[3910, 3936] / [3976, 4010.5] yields 1.52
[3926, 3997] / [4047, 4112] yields 1.65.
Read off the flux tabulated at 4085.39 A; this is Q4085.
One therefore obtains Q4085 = 24.6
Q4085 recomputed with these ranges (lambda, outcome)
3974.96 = 13.9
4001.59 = 21.5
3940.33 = 14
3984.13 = 20.4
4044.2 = 22.7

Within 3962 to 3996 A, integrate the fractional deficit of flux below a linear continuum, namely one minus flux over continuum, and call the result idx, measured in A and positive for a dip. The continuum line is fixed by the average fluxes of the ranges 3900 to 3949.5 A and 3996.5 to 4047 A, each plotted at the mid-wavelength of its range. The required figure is 7.2 A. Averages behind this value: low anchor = 14.9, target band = 15.8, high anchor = 23.6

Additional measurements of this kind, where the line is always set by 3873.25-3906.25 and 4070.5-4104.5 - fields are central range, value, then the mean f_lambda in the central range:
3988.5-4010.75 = -3.7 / 22.5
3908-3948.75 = 3.7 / 14.7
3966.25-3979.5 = 5.3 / 10.9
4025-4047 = -2.6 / 23.3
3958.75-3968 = 3.6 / 10.8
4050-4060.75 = -0.7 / 23.1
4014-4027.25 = -3.0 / 24.7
